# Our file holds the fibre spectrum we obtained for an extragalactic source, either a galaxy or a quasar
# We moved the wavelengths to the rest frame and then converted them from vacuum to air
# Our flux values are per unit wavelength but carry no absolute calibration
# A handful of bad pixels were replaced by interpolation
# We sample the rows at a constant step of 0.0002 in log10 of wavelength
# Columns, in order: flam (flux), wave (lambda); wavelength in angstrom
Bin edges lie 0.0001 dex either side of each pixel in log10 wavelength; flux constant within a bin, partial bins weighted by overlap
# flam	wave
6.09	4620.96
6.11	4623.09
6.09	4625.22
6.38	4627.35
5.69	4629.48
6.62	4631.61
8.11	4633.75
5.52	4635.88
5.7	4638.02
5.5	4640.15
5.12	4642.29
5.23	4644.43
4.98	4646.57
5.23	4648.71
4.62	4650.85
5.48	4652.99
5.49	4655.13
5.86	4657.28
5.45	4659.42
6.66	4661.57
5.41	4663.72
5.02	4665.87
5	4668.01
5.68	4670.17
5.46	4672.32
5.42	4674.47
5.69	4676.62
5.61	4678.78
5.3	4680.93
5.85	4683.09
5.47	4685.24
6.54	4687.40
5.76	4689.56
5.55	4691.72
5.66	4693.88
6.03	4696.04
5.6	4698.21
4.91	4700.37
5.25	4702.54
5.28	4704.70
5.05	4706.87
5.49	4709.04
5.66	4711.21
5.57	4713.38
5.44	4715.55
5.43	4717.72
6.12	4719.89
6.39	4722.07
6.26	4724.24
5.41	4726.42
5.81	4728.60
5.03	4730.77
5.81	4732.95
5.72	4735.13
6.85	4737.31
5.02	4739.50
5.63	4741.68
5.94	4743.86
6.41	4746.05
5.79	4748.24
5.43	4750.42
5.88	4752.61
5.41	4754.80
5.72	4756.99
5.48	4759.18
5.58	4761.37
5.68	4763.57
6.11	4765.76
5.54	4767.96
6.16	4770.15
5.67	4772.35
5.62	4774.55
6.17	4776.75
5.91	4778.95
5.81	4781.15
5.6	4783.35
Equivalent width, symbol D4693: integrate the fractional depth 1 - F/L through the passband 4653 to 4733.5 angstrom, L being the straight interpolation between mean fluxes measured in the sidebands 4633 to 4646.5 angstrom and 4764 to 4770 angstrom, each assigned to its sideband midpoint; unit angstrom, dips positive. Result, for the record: 2.7 angstrom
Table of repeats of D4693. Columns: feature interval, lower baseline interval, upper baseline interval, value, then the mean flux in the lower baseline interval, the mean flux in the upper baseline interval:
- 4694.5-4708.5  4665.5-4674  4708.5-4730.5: 0.55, 5.32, 5.74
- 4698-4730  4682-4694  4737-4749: 1.51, 5.82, 5.88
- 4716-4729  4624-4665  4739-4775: -0.36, 5.74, 5.72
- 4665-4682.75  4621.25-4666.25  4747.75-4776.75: 0.97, 5.74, 5.71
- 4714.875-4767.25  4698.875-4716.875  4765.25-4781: -1.49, 5.34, 5.87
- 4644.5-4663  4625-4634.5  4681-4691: 2.34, 6.57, 5.83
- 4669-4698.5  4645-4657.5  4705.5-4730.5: -1.31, 5.24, 5.67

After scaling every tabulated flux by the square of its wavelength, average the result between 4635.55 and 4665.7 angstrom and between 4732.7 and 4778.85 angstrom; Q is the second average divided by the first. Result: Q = 1.1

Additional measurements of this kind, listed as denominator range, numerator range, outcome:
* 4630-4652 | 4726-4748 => 1.06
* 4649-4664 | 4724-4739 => 1.07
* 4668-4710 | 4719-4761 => 1.07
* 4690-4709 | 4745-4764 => 1.08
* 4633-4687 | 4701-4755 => 1.05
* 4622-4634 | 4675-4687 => 0.90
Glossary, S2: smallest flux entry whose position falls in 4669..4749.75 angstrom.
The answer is 4.91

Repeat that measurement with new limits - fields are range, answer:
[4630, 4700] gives 4.62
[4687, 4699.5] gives 5.55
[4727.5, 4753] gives 5.02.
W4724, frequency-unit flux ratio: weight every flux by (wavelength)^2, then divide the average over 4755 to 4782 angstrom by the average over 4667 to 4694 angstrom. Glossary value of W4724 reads 1.07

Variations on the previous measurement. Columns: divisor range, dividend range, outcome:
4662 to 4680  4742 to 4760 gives 1.09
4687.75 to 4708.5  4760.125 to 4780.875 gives 1.09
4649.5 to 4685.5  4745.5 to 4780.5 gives 1.09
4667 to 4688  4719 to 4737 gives 1.07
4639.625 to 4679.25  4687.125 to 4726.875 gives 1.06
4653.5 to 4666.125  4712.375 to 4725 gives 1.06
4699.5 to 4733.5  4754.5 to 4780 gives 1.06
